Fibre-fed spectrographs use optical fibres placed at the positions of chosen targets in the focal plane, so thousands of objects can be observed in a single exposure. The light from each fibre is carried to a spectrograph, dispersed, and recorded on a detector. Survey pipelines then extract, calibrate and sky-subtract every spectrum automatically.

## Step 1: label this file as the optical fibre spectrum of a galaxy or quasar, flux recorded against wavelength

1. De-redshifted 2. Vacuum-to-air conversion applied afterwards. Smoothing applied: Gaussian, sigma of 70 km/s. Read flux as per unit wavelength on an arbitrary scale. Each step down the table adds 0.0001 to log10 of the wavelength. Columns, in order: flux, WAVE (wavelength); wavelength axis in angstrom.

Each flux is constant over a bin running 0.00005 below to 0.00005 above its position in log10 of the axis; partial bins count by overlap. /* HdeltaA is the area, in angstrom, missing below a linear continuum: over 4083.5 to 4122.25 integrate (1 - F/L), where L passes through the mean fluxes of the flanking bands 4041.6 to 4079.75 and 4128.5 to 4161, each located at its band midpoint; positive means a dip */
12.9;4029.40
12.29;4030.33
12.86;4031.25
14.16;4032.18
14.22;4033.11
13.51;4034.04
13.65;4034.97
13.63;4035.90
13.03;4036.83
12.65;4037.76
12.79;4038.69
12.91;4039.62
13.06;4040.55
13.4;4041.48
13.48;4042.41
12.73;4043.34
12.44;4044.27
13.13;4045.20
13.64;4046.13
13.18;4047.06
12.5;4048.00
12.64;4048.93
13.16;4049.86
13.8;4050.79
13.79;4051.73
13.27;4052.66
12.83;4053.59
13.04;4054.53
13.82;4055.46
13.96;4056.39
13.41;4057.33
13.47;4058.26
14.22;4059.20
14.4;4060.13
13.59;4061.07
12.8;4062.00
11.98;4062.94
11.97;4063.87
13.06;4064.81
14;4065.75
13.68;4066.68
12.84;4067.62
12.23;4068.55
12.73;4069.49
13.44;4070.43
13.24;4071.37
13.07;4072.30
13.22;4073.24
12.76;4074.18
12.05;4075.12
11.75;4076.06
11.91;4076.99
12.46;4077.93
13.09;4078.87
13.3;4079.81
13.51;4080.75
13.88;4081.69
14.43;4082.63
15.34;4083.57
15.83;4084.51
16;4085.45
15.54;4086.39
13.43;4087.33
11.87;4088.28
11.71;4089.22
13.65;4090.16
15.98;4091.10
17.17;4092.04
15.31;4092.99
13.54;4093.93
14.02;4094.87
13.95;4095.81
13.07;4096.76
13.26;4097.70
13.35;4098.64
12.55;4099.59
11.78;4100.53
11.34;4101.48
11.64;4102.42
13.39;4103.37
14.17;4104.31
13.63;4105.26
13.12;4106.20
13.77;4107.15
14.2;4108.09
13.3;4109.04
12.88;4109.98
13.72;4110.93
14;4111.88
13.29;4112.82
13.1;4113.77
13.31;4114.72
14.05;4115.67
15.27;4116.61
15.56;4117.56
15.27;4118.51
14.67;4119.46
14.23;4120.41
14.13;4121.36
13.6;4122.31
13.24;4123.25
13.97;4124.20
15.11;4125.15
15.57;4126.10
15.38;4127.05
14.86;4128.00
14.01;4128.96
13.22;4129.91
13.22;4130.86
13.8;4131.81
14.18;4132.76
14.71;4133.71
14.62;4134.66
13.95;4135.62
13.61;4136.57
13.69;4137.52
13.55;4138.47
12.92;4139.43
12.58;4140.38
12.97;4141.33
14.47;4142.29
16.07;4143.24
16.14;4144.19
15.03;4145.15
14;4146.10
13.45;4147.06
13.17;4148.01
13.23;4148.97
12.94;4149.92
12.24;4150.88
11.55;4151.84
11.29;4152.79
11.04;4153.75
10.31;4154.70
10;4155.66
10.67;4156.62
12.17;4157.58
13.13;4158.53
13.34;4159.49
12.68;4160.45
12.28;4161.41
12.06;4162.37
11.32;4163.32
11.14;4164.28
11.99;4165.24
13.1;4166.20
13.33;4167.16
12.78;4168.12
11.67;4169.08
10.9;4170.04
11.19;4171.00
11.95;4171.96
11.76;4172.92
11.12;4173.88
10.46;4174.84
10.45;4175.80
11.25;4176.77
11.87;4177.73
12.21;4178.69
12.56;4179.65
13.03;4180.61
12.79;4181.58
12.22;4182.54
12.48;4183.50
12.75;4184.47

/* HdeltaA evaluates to -2.2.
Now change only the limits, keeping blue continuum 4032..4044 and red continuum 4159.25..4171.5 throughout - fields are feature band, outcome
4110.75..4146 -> -4.9 angstrom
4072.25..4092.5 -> -1.4 angstrom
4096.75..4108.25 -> -0.3 angstrom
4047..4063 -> -0.3 angstrom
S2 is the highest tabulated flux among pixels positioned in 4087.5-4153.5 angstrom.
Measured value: 17.17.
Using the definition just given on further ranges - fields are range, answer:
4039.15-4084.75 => 15.83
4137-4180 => 16.14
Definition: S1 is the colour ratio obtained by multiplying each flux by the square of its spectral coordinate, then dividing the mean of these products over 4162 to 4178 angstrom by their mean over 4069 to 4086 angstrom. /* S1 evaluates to 0.9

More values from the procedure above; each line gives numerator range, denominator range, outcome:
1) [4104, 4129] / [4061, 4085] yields 1.10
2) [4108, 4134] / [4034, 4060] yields 1.10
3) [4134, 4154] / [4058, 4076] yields 1.07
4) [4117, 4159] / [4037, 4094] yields 1.05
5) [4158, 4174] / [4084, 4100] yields 0.89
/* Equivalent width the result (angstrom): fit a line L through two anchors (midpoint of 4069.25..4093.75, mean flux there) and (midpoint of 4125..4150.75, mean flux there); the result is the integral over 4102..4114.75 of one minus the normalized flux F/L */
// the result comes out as 0.4 angstrom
